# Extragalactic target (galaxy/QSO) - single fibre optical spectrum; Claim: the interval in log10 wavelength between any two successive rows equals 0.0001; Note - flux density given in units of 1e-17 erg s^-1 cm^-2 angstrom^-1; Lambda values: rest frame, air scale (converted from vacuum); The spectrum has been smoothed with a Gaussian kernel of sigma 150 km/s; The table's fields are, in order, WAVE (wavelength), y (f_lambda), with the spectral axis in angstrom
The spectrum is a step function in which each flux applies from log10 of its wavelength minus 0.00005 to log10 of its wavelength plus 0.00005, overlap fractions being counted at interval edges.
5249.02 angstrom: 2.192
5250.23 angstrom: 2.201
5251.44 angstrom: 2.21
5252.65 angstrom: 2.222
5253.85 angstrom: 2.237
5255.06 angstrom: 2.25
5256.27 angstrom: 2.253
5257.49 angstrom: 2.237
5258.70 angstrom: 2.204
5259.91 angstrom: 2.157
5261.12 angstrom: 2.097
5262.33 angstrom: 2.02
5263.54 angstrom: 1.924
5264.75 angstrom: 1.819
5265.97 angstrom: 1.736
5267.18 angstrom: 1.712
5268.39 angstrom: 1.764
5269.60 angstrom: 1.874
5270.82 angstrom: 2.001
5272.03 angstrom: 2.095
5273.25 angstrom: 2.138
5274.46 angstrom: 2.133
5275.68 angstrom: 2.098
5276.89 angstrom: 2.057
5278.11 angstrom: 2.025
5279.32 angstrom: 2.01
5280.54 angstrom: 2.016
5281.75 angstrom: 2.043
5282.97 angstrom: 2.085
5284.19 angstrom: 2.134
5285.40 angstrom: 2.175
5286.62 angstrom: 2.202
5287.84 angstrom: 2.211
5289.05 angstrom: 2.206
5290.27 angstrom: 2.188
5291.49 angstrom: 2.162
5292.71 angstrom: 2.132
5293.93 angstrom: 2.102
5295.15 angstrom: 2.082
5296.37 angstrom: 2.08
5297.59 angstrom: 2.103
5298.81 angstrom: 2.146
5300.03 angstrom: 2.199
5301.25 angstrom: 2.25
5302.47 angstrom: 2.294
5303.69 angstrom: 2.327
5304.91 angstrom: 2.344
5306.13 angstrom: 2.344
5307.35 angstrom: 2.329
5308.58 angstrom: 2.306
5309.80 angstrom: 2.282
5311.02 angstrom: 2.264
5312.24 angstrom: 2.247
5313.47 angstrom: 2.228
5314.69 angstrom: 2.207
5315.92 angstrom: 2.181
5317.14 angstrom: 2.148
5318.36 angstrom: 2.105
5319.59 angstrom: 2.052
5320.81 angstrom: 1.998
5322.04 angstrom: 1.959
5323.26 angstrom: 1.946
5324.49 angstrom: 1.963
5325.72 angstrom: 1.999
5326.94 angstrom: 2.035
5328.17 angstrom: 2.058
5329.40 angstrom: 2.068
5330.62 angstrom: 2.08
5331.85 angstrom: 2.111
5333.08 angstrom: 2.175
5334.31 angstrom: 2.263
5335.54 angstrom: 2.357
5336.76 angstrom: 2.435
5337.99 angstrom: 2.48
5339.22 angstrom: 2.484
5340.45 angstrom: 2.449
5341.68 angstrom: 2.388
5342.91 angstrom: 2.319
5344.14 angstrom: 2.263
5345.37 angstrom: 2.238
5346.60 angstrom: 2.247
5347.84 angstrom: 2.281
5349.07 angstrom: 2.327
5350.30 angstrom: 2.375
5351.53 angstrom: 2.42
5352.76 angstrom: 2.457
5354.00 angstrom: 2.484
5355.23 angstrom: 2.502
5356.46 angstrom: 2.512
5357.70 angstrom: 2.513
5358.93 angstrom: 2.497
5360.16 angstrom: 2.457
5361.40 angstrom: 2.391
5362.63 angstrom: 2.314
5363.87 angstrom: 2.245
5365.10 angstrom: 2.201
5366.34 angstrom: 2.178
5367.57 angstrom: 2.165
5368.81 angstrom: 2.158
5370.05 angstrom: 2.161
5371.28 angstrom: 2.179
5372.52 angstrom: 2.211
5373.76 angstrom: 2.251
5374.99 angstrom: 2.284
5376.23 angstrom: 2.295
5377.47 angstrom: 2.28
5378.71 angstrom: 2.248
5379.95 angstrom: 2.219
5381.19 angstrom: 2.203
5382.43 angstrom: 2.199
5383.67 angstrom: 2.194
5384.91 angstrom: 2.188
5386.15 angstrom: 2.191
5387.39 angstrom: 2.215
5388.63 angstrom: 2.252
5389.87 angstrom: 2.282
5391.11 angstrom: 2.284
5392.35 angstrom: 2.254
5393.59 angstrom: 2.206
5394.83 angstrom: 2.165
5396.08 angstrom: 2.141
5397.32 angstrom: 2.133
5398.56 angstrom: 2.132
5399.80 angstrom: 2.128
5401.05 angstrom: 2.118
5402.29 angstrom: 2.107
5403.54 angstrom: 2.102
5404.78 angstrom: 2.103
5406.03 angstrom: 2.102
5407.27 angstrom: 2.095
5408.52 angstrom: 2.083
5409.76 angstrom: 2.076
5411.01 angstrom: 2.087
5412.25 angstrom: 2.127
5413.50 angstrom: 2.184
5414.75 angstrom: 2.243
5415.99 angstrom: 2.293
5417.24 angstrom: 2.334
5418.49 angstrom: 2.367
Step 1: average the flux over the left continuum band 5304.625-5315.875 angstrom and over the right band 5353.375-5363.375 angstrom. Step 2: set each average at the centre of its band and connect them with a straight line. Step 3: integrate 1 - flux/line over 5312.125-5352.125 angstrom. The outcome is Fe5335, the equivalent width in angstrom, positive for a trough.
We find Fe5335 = 2.5 angstrom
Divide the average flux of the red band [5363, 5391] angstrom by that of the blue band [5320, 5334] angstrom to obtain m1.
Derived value 1.09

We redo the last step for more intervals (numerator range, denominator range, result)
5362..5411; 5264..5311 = 1.04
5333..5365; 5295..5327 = 1.10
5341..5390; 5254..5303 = 1.10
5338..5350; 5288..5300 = 1.09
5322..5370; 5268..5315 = 1.06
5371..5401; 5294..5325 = 1.02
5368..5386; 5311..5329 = 1.06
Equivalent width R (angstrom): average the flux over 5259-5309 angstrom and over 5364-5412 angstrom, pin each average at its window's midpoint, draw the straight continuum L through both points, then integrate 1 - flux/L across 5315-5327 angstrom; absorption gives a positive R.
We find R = 0.5 angstrom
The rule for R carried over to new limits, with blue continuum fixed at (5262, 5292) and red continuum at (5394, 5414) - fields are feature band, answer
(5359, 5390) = -2.13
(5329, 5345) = -1.75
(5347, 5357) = -1.59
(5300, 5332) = -1.57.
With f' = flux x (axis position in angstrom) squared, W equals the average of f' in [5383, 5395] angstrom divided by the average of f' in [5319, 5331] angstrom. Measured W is 1.1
